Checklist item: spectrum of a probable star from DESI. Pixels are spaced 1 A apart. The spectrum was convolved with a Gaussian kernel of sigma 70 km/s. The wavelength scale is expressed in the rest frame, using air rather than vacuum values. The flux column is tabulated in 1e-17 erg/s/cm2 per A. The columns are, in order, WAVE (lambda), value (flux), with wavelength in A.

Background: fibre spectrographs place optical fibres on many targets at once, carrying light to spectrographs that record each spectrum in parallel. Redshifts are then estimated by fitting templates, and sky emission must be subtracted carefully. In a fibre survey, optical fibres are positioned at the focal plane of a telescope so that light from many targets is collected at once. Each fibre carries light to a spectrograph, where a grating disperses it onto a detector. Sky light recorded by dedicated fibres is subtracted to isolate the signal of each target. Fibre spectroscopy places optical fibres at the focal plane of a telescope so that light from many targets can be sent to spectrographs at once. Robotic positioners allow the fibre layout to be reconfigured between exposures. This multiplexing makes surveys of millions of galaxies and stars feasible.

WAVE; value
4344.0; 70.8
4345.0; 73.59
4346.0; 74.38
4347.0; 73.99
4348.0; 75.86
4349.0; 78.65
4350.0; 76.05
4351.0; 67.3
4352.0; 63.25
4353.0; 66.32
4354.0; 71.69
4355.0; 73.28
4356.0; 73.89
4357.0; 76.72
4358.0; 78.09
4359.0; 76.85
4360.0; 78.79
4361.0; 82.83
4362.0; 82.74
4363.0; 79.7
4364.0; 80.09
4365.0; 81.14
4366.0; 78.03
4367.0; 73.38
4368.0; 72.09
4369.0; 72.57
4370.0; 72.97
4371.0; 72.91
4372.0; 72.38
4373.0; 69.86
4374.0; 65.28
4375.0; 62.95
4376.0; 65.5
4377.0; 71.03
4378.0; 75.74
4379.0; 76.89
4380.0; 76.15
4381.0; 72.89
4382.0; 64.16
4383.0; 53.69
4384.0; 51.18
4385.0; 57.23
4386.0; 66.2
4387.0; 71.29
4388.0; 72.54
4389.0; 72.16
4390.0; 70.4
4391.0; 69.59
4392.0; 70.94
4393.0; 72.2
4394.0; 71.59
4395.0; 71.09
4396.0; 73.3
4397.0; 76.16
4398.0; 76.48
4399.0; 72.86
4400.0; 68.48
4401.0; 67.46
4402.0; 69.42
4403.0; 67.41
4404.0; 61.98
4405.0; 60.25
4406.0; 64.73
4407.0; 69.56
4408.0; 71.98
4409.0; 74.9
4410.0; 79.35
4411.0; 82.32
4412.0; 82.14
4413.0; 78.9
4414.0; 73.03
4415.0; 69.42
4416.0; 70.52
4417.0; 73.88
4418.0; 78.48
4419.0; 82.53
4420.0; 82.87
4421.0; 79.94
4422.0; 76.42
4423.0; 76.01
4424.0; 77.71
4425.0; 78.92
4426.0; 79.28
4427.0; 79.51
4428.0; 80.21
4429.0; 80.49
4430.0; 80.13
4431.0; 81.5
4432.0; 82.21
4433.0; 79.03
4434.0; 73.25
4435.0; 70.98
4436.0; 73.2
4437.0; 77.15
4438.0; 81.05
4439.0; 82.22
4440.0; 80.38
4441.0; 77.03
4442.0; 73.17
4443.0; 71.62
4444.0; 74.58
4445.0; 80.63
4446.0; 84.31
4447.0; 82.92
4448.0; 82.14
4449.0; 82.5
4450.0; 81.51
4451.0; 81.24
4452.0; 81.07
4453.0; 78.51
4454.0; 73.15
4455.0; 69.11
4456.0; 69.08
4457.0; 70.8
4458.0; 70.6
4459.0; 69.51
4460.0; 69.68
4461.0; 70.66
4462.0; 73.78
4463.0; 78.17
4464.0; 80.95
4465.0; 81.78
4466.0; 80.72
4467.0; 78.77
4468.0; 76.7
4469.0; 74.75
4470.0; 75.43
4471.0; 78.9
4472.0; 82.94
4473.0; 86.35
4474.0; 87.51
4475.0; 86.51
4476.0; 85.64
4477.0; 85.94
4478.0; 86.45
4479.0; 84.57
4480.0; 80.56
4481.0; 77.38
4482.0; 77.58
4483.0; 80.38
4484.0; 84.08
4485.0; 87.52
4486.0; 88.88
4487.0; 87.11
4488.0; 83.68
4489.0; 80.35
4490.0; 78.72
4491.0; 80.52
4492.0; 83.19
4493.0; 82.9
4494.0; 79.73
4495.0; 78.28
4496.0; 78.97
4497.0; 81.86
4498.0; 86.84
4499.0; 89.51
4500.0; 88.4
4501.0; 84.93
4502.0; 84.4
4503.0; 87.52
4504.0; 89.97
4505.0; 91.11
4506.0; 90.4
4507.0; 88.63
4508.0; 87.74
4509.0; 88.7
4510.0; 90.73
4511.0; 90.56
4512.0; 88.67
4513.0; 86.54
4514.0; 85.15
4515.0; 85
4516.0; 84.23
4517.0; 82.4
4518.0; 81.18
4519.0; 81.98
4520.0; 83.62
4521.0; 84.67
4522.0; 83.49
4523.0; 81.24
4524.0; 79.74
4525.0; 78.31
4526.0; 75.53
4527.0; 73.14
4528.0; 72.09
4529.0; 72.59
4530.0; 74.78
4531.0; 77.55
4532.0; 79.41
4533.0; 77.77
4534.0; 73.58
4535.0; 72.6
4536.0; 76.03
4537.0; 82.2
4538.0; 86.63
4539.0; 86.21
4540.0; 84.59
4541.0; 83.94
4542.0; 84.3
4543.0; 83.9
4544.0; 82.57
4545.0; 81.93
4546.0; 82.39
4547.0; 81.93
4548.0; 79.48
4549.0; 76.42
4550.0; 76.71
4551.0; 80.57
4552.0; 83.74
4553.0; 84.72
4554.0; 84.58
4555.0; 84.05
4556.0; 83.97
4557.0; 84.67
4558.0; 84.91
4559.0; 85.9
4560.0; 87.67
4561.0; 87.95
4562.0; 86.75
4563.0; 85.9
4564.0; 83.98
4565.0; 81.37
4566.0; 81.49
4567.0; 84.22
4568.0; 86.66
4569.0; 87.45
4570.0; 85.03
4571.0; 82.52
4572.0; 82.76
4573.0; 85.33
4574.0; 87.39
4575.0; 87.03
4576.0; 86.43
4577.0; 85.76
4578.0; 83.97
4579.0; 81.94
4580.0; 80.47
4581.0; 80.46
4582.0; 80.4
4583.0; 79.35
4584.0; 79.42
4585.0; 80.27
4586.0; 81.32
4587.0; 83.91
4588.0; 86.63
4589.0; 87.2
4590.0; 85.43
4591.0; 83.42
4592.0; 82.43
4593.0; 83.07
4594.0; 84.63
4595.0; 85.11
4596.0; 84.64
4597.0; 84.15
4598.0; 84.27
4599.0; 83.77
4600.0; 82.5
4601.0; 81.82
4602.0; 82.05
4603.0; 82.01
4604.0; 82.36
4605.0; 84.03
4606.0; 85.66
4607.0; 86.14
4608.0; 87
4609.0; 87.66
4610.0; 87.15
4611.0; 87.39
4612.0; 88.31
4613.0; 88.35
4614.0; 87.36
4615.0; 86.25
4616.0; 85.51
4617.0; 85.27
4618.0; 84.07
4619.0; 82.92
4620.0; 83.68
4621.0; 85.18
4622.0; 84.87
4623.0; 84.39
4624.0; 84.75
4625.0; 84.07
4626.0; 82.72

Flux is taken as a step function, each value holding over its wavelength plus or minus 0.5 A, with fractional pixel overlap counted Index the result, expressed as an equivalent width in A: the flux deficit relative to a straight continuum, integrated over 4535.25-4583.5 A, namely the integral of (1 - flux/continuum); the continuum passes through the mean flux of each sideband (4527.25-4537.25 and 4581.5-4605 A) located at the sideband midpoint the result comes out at -2.8 A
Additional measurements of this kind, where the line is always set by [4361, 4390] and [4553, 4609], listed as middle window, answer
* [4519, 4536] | 0.7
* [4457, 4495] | -1.4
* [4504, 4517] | -1.4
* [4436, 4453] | -0.9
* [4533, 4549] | 0.1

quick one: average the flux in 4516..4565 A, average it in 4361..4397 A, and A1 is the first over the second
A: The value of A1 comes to 1.14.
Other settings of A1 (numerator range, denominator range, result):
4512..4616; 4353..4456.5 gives 1.12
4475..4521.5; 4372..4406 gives 1.24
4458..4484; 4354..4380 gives 1.07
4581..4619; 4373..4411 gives 1.22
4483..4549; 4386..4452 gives 1.10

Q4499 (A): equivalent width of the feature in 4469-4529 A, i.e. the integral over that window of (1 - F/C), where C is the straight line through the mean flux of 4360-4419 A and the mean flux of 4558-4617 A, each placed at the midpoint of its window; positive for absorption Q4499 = -3.6 A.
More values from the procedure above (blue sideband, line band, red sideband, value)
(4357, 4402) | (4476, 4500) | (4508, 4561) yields -1.2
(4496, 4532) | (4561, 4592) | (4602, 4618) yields 0.4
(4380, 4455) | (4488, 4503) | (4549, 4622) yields -0.8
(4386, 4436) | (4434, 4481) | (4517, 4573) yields -0.9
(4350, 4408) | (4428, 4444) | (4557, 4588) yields -0.6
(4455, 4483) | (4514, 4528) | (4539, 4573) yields 0.1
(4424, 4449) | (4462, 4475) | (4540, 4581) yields 0.0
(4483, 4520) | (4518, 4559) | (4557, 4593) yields 1.9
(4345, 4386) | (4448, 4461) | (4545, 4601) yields 0.4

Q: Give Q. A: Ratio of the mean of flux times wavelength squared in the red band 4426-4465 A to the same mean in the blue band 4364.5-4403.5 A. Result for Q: 1.13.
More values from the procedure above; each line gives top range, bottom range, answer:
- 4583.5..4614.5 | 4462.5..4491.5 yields 1.09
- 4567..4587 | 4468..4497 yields 1.06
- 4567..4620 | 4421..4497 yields 1.13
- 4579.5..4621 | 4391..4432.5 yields 1.22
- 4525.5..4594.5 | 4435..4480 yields 1.10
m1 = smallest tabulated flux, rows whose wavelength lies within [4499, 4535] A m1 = 72.09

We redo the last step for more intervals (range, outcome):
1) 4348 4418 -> 51.18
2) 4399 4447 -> 60.25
